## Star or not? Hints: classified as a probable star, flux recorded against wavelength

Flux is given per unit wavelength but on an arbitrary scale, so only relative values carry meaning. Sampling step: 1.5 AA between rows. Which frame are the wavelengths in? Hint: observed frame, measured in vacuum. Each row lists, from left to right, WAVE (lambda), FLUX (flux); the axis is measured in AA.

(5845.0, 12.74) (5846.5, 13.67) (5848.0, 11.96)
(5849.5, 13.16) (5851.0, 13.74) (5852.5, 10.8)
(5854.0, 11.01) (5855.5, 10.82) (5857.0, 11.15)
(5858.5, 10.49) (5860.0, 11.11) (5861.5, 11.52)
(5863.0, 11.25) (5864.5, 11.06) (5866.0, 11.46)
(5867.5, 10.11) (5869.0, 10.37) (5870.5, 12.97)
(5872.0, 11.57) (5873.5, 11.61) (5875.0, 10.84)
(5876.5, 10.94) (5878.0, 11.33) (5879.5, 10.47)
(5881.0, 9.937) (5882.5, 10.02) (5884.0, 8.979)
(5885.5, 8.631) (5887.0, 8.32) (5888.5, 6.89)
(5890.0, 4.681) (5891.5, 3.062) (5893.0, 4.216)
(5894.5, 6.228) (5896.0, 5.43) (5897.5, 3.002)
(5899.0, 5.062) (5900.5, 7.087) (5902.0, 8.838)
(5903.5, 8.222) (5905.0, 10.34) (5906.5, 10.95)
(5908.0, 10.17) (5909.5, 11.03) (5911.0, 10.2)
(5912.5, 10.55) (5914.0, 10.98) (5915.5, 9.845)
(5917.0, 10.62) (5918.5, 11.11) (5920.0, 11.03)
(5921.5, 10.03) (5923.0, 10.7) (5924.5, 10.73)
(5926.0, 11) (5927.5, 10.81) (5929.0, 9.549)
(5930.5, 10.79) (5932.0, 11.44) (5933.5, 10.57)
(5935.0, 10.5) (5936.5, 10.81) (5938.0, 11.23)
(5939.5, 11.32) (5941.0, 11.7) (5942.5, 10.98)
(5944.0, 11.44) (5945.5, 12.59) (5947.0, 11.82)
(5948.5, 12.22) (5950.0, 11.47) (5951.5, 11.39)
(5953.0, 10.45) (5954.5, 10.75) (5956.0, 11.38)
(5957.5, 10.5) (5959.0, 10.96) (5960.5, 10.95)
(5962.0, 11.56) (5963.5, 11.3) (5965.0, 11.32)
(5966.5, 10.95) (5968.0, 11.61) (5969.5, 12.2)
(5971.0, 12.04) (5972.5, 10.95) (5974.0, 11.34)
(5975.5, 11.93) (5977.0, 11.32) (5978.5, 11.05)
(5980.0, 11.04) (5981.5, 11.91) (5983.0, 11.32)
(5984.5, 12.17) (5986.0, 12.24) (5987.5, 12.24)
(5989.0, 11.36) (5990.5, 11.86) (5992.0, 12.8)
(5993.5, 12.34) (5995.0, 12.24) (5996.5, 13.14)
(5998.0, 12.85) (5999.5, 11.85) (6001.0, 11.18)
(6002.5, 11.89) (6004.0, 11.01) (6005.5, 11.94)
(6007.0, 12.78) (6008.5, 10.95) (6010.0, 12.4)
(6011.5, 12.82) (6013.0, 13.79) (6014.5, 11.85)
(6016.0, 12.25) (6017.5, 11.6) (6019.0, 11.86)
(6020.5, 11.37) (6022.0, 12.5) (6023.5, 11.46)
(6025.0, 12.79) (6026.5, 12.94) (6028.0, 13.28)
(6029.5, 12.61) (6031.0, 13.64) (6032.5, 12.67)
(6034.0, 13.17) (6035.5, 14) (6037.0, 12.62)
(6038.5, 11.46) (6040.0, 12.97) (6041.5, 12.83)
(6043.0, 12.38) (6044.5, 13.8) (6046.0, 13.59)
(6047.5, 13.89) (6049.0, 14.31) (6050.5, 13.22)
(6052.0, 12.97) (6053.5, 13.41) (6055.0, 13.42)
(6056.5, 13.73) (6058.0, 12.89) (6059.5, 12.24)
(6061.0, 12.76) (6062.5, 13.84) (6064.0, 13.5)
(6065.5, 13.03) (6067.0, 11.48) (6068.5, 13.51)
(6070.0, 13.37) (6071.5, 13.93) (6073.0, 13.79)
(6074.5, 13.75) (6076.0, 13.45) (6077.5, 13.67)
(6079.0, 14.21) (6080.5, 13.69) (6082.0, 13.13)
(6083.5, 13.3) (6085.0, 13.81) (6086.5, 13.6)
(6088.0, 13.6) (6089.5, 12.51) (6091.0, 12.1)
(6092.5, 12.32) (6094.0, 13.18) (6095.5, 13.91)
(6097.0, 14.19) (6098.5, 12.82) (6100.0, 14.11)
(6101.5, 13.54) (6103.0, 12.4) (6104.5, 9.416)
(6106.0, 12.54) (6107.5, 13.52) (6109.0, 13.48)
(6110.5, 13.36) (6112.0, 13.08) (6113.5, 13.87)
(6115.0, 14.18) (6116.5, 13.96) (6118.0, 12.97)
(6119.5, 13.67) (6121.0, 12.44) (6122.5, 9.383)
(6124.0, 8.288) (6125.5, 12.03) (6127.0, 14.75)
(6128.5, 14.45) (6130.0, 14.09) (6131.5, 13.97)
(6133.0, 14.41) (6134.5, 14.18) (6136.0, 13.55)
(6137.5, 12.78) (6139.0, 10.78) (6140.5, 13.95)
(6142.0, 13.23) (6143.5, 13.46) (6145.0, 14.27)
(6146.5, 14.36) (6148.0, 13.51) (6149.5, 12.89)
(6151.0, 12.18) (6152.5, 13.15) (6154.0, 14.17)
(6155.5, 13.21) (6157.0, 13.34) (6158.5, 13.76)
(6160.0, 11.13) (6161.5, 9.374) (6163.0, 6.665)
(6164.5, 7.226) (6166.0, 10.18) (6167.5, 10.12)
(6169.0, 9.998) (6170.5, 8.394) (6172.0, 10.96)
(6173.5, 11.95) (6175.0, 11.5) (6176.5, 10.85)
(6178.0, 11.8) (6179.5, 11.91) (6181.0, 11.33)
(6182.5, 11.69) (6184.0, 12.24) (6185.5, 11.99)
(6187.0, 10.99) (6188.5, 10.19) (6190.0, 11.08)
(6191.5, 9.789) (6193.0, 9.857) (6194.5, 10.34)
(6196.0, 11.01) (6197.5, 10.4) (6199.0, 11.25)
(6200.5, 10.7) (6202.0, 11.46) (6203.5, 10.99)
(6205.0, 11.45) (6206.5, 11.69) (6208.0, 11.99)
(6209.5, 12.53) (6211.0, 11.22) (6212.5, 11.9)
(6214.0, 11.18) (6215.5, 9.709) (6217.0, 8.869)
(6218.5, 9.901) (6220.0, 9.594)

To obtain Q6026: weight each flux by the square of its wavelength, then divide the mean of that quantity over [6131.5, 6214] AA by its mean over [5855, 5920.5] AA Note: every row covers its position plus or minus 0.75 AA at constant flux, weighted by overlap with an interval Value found 1.36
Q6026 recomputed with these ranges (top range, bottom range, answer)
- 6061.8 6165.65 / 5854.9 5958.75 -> 1.38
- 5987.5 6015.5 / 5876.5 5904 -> 1.72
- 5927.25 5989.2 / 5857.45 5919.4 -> 1.25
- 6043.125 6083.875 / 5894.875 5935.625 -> 1.46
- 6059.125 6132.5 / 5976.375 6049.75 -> 1.09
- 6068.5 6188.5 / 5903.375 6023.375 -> 1.16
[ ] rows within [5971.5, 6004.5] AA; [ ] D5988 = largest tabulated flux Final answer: 13.14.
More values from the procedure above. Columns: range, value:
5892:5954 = 12.59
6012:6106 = 14.31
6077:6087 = 14.21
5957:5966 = 11.56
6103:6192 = 14.75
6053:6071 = 13.84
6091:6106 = 14.19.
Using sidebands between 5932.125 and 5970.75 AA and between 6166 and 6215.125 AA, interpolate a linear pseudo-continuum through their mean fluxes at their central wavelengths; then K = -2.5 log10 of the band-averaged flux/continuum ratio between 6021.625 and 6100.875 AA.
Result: -0.18 mag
